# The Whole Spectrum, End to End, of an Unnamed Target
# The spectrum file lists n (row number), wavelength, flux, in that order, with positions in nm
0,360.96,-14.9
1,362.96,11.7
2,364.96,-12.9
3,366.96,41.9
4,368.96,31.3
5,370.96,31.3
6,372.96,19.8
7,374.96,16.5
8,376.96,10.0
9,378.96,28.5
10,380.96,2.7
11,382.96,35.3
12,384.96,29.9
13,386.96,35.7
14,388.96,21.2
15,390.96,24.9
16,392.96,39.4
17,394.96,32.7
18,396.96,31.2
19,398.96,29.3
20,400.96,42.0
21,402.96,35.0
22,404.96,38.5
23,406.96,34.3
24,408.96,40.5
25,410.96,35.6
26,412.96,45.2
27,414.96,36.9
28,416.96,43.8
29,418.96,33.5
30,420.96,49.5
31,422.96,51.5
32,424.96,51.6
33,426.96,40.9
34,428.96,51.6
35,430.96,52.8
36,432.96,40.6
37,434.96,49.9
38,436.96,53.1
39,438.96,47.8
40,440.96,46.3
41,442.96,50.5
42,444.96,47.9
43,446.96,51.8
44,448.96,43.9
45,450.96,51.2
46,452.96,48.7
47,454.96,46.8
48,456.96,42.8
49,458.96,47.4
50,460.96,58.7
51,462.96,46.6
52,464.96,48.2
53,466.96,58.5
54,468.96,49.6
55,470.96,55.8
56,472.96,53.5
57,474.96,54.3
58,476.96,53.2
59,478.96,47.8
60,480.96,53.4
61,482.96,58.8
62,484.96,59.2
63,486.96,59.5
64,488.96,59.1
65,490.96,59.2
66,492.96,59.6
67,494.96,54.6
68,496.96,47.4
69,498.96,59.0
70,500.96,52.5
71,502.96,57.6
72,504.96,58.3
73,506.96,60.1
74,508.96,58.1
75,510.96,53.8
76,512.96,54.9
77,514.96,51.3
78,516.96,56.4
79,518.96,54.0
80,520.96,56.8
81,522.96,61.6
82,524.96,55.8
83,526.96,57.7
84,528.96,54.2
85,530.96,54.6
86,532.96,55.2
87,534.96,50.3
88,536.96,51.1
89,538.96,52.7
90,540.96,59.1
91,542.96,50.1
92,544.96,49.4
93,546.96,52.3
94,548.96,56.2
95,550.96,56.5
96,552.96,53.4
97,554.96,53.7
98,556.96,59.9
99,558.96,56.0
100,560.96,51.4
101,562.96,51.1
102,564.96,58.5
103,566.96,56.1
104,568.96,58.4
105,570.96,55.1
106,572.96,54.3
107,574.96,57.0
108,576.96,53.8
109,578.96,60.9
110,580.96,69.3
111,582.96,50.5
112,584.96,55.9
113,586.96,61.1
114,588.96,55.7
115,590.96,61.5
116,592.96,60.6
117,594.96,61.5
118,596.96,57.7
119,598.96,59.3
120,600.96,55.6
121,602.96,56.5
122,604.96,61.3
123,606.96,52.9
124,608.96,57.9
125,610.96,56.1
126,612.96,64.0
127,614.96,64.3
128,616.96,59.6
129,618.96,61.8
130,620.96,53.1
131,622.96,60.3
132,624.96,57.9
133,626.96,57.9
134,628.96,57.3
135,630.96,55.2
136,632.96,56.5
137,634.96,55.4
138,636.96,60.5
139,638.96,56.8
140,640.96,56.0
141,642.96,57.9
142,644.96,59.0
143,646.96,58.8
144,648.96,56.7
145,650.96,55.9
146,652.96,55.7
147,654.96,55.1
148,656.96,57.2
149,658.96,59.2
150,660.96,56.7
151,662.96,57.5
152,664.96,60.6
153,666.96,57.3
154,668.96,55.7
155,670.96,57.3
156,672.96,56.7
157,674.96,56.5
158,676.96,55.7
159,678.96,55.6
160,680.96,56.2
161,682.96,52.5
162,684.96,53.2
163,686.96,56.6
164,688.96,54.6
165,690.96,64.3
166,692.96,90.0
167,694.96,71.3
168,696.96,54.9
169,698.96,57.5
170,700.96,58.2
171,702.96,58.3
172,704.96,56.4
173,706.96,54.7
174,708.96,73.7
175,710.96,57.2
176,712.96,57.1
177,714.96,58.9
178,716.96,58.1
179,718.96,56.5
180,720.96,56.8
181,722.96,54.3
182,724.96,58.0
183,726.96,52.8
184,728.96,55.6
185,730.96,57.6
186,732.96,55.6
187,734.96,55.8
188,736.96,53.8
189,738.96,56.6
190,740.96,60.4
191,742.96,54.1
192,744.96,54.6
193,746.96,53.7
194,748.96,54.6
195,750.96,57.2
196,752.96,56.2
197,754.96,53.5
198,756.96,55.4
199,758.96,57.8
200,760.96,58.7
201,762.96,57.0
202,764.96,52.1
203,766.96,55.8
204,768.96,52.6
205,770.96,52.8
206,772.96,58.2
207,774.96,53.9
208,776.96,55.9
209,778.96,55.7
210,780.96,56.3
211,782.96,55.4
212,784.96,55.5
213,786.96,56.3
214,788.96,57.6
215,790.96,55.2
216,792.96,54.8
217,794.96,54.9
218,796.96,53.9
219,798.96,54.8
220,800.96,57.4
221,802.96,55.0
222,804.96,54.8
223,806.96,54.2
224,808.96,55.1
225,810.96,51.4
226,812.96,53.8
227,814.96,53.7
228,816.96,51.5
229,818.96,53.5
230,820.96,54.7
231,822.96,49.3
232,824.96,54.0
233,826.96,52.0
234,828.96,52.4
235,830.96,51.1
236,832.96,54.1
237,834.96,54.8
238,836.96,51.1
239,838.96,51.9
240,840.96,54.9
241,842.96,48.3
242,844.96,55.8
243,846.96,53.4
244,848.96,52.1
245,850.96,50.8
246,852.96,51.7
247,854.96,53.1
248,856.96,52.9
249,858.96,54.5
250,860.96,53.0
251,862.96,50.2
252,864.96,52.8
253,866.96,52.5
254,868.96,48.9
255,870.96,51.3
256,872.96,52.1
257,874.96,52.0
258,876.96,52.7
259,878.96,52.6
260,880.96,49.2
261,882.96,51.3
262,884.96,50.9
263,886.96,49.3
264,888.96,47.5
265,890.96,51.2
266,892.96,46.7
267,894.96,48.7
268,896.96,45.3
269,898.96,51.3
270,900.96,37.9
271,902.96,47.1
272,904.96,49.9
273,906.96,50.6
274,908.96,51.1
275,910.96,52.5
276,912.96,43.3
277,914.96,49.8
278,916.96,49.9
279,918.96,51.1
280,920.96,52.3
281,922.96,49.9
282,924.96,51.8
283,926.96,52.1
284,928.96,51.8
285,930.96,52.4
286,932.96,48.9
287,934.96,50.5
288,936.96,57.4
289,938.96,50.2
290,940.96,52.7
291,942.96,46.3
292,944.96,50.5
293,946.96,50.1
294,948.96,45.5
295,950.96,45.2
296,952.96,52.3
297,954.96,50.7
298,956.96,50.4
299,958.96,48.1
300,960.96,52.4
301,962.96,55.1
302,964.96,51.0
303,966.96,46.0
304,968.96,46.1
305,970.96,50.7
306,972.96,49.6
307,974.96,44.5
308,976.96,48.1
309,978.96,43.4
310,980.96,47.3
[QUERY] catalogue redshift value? 0.054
